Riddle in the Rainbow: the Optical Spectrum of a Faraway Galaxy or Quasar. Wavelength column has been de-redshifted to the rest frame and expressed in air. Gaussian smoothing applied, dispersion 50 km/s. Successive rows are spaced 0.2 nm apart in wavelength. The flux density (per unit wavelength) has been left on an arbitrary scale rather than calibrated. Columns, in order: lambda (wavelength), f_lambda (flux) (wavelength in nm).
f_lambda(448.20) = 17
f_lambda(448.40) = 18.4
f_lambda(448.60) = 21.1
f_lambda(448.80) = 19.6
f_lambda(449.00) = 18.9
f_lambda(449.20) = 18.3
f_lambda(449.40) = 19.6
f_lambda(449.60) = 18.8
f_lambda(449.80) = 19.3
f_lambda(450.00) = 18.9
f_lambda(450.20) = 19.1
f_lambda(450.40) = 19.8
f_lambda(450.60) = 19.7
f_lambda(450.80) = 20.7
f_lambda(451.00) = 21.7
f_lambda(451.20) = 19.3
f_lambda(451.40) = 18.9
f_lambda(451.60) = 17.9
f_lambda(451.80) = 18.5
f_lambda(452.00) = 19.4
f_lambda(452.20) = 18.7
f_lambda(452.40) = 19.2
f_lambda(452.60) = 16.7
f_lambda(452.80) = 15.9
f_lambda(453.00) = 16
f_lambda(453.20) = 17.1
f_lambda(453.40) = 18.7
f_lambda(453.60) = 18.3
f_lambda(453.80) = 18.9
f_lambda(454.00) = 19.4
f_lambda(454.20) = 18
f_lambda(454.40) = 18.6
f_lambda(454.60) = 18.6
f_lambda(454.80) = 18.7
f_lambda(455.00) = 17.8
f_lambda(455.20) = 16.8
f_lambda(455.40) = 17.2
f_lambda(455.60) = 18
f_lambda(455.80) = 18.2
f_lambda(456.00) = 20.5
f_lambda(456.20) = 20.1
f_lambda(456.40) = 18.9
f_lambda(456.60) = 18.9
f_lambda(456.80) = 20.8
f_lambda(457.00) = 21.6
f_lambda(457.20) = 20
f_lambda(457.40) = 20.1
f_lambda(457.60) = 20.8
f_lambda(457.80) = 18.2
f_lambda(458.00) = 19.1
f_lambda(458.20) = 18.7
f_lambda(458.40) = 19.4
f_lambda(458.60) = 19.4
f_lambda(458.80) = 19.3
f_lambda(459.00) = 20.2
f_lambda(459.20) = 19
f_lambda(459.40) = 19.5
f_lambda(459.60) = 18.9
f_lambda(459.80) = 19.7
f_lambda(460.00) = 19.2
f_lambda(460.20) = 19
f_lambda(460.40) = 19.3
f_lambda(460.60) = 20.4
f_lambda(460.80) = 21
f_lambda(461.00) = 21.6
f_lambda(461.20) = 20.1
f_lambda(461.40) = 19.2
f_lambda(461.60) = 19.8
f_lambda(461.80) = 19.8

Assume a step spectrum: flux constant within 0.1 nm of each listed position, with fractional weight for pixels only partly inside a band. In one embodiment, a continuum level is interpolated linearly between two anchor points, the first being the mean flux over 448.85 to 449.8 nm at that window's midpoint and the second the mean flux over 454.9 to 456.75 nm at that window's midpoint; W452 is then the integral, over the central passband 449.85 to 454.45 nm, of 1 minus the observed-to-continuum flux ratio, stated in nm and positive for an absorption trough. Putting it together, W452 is 0.029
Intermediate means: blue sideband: 19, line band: 18.7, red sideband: 18.6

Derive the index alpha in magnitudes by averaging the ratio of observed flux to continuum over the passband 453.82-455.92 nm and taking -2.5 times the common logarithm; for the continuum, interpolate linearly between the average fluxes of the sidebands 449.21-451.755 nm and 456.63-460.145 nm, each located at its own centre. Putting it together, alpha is 0.077 mag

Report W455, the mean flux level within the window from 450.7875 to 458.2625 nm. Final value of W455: 18.8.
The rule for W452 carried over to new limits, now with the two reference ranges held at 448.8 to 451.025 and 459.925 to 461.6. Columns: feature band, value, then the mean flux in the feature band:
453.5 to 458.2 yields 0.17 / 19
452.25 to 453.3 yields 0.14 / 17.1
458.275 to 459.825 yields 0.04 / 19.4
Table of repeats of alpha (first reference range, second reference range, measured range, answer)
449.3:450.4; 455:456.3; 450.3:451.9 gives -0.03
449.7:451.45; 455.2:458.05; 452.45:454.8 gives 0.10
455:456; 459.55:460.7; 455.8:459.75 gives -0.06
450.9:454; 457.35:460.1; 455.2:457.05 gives -0.01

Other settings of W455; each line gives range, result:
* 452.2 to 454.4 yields 17.9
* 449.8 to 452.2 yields 19.4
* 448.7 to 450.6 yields 19.2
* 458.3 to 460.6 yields 19.4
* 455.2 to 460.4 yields 19.3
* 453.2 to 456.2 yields 18.4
